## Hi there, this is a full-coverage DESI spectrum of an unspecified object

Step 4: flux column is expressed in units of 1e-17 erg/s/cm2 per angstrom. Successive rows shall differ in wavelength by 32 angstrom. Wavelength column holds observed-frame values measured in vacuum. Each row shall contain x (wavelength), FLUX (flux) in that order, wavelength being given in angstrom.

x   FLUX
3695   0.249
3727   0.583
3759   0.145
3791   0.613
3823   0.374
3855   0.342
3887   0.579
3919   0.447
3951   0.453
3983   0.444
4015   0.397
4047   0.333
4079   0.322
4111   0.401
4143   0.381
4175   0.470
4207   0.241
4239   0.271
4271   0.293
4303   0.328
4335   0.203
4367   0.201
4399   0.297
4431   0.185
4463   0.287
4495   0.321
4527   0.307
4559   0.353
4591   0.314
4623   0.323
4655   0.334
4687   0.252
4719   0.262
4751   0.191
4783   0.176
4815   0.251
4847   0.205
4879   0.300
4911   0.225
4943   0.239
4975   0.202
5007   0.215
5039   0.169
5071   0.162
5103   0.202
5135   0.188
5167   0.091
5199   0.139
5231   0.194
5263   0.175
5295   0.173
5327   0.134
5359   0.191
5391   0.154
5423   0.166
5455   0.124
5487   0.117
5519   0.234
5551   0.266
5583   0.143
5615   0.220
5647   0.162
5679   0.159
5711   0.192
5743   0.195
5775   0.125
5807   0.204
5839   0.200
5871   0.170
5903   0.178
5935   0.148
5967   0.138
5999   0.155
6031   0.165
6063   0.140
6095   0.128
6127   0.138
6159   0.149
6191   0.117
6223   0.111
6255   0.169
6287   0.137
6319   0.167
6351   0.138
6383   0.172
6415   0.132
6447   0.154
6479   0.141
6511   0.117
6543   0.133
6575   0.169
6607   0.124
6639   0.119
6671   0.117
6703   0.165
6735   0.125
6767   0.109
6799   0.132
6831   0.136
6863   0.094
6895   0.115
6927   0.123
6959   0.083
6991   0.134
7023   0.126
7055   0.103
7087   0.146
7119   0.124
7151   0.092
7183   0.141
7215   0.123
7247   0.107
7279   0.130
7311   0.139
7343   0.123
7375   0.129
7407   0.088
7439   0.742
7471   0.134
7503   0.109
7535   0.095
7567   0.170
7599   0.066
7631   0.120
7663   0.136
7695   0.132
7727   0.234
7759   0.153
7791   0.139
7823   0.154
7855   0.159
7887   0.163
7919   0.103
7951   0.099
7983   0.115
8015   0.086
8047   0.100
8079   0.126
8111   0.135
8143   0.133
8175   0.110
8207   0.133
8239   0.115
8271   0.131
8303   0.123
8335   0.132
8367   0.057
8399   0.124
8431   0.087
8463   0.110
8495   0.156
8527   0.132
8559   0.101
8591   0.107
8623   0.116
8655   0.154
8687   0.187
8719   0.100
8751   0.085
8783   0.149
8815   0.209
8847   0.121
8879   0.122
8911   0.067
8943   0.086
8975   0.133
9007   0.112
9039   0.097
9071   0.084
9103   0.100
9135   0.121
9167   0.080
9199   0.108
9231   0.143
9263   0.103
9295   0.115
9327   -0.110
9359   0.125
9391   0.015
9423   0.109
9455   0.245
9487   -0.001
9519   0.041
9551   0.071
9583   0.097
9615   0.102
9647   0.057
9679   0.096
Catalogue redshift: 1.00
